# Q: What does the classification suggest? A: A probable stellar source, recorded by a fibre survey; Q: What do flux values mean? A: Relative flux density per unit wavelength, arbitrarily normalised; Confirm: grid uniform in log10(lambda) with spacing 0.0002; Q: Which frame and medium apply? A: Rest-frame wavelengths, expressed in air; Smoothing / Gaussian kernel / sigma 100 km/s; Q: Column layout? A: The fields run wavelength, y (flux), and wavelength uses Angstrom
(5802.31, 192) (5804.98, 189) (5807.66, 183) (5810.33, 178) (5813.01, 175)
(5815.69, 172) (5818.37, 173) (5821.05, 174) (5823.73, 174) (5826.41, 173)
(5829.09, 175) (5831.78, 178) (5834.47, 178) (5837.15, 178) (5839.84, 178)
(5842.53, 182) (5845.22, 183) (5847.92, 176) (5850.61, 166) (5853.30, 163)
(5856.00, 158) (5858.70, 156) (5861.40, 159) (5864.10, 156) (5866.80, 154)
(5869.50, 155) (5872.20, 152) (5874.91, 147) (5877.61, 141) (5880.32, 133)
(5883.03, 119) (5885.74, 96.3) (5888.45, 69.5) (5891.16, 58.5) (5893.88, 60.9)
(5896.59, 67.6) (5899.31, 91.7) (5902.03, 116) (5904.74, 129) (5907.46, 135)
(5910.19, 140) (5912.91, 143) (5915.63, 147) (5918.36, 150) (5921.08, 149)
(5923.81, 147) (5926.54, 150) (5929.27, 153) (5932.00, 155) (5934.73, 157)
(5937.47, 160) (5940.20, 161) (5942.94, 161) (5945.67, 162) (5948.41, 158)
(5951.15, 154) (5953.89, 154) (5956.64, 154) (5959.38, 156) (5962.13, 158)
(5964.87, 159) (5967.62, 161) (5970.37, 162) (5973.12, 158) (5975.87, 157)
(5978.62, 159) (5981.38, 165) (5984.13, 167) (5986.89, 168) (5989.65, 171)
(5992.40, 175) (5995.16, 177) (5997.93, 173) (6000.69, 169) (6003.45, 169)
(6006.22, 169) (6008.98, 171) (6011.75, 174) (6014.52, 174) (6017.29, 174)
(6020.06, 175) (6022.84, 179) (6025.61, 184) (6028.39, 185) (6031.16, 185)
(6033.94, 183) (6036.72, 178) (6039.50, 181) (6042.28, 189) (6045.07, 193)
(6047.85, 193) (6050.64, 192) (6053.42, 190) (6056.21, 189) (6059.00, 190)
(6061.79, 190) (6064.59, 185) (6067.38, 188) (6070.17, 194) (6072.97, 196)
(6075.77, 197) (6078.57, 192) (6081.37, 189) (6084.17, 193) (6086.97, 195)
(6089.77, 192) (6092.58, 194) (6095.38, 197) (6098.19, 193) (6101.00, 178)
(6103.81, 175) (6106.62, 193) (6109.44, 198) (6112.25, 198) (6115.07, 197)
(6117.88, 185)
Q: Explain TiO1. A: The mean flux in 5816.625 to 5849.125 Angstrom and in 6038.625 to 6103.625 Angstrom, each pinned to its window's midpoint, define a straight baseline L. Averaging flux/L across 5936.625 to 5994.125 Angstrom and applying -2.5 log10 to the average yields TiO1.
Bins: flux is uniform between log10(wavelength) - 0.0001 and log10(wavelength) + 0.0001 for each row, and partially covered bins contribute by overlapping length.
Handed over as 0.15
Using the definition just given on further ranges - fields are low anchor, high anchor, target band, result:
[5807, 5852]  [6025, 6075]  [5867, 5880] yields 0.20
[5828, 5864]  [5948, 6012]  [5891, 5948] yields 0.23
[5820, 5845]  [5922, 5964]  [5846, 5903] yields 0.30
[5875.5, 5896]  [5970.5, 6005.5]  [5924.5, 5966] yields -0.14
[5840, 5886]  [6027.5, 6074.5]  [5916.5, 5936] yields 0.10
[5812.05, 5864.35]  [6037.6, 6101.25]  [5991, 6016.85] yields 0.08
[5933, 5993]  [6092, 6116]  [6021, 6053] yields -0.05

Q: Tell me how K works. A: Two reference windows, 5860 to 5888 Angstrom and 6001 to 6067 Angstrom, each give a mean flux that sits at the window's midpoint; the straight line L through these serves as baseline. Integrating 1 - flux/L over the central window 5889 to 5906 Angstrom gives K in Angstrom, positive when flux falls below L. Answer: 6.9 Angstrom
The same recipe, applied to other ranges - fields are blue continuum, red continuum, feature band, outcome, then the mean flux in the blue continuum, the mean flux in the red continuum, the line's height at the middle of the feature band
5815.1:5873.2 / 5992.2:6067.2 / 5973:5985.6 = 1.15 Angstrom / 169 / 181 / 178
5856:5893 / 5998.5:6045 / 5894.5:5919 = 3.40 Angstrom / 131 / 178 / 141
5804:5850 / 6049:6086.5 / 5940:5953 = 1.79 Angstrom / 177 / 191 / 184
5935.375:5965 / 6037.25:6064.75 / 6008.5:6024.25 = 0.32 Angstrom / 158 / 189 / 178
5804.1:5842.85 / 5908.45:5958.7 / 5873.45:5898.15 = 9.73 Angstrom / 177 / 153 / 163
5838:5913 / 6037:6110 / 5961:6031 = -0.35 Angstrom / 135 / 190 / 169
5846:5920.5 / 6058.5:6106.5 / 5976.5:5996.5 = -0.77 Angstrom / 132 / 191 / 162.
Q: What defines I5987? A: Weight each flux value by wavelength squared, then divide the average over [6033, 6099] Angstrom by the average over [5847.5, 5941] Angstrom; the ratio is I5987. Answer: 1.49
